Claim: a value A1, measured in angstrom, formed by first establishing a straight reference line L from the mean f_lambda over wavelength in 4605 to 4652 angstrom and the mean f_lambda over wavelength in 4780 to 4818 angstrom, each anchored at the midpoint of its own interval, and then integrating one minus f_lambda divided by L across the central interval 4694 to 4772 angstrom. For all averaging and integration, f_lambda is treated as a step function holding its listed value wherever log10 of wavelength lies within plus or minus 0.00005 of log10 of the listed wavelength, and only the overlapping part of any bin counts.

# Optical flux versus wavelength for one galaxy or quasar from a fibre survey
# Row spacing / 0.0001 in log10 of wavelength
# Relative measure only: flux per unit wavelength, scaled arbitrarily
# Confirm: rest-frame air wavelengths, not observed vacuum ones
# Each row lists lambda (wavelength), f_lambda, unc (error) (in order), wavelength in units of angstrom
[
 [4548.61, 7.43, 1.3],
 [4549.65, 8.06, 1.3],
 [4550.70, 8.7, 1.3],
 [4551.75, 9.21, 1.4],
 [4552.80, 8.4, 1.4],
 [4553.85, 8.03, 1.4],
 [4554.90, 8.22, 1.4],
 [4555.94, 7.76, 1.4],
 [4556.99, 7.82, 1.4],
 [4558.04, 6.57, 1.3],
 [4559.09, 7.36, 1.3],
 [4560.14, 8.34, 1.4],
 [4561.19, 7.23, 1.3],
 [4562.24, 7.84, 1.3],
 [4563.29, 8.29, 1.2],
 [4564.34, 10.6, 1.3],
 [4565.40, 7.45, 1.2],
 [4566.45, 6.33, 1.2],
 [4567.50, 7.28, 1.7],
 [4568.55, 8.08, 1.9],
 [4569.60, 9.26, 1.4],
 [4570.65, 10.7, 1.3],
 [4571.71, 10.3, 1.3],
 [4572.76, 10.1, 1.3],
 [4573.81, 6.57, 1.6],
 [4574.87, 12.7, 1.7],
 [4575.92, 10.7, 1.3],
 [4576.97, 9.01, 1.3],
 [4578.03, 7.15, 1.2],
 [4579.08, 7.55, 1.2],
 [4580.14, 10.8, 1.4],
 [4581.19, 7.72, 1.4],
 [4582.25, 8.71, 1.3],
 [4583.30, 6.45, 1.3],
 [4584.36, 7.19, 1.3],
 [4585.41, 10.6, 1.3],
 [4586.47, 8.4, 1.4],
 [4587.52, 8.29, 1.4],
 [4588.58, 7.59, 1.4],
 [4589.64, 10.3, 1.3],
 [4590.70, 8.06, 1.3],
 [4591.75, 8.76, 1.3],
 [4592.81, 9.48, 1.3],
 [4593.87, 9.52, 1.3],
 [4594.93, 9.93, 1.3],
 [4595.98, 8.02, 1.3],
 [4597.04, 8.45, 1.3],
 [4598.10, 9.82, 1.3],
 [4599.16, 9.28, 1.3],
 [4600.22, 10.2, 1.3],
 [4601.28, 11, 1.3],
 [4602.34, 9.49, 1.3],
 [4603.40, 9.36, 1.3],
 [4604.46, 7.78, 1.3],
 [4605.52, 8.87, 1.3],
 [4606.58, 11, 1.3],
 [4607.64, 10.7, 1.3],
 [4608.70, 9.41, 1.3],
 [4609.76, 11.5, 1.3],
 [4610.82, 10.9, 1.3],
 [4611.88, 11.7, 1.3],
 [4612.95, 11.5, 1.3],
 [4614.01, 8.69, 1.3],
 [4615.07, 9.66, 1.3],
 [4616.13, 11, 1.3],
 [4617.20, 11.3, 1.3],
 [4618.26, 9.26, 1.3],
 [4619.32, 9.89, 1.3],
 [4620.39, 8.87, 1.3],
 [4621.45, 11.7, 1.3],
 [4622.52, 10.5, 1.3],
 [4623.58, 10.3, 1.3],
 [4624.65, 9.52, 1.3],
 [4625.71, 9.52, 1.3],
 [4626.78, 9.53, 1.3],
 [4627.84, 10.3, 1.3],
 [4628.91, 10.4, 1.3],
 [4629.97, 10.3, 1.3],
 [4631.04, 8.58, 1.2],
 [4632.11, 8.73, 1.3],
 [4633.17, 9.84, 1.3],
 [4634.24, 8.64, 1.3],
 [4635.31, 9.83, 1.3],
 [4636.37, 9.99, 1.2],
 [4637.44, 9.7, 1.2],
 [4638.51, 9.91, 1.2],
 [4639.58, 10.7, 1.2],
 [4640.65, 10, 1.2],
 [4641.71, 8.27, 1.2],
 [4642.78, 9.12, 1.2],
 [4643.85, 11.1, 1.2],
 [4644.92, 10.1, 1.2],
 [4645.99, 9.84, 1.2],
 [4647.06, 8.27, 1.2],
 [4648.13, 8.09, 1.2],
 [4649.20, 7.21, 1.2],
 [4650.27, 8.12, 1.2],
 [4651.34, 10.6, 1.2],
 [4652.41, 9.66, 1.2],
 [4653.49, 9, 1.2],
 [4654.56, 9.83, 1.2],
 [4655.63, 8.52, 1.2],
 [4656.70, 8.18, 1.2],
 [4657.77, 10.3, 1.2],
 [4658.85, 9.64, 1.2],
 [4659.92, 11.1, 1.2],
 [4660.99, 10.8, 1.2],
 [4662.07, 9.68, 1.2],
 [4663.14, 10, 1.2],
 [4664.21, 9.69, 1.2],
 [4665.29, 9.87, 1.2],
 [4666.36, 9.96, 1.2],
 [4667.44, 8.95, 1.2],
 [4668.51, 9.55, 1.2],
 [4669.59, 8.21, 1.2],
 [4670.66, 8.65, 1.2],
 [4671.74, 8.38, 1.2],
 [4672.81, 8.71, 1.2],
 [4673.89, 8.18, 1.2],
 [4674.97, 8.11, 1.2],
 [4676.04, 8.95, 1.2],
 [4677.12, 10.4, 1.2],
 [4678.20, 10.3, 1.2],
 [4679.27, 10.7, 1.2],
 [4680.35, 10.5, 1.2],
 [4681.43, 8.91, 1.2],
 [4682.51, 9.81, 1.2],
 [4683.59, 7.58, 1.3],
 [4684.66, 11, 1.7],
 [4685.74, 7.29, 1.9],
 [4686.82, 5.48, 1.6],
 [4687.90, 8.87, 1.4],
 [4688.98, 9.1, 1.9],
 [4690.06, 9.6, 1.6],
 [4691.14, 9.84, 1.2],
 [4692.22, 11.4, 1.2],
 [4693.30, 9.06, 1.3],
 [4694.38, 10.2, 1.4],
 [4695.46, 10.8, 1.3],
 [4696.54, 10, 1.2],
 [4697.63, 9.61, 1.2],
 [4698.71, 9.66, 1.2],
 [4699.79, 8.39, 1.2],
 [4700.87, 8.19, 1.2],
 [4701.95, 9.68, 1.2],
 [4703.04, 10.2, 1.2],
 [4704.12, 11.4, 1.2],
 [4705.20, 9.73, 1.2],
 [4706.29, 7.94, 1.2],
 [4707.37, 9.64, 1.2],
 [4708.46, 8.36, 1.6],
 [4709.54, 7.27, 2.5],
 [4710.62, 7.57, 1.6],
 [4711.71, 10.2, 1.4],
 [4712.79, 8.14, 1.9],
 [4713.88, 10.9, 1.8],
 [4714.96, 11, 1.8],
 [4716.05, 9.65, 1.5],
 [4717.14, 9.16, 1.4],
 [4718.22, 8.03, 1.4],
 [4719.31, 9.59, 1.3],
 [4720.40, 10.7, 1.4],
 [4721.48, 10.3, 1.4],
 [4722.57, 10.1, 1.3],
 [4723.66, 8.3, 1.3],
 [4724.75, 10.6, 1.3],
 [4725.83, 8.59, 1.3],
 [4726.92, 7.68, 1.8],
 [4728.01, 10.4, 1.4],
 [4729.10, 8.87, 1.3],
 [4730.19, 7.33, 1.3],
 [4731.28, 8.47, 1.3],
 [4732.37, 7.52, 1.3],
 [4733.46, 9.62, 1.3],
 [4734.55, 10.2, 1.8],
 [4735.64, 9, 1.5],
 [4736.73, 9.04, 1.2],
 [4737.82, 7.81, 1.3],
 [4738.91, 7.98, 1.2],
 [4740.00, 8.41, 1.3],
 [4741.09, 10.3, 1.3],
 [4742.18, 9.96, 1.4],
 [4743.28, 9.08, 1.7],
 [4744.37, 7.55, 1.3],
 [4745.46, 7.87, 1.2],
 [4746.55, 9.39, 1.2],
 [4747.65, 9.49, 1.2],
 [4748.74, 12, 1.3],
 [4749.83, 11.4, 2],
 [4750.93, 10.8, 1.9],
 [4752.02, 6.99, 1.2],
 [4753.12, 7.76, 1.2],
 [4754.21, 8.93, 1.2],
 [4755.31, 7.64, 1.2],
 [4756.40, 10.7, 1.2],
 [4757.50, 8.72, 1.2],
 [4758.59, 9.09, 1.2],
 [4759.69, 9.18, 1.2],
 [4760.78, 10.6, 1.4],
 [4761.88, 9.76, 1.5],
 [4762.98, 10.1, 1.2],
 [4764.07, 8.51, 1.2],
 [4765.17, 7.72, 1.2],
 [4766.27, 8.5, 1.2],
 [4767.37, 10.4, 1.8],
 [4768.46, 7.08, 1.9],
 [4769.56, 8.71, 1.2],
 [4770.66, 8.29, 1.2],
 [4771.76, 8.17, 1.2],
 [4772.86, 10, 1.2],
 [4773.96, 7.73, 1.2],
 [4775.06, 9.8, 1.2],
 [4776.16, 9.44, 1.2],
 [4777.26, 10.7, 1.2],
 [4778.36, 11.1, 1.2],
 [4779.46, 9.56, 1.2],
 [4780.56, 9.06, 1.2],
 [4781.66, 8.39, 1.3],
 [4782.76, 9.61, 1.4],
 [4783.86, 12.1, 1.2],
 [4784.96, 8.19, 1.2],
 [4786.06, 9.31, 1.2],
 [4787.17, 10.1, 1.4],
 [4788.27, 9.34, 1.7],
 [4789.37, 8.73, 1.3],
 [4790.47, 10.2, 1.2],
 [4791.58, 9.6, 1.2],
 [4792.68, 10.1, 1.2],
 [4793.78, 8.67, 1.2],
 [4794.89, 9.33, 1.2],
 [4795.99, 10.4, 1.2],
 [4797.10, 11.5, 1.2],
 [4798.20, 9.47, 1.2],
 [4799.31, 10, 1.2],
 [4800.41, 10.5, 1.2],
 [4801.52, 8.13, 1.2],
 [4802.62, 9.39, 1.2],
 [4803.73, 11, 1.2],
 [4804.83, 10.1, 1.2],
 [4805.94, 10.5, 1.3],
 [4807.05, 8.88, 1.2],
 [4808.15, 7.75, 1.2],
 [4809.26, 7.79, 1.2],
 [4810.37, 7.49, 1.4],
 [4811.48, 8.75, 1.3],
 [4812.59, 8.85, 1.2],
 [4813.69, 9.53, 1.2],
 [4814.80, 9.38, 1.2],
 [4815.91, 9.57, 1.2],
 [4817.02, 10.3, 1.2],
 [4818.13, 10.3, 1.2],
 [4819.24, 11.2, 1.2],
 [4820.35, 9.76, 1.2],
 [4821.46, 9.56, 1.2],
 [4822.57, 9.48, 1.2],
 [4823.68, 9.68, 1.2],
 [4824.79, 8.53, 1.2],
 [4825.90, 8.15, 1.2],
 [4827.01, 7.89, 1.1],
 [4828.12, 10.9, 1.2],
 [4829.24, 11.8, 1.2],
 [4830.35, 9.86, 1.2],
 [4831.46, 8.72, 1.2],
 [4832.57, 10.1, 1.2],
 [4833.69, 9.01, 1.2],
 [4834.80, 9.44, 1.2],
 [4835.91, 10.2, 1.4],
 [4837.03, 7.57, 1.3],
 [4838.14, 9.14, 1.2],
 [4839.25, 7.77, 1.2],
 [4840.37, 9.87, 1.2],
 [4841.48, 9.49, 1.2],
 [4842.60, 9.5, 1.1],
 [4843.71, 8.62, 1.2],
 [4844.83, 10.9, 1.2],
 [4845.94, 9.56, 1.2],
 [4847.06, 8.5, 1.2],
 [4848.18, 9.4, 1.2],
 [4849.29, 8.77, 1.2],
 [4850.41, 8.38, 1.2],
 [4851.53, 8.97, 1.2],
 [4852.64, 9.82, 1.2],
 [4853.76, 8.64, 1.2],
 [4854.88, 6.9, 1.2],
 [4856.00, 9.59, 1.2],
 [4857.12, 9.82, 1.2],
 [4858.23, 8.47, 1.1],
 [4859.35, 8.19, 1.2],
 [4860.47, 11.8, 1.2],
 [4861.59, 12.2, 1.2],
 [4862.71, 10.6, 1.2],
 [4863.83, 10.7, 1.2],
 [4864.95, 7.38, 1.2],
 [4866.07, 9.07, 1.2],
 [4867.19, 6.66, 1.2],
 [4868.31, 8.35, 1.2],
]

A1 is 3.6 angstrom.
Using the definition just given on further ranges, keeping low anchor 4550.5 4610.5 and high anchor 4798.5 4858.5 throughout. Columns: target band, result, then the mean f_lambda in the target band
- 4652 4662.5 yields -0.8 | 9.66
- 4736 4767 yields 0.1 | 9.12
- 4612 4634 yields -2.6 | 9.98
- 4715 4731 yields -0.3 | 9.27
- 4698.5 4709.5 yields -0.2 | 9.22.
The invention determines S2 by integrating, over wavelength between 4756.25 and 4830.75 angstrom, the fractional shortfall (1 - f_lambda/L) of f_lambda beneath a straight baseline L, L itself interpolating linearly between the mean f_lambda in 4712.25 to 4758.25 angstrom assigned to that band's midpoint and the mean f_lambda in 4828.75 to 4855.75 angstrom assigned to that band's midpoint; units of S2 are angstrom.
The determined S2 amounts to -2.04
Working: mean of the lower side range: 9.19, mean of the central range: 9.45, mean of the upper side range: 9.2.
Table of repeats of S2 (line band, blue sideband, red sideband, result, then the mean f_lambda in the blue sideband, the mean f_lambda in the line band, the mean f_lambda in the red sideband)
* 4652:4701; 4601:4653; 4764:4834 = 1.6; 9.79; 9.37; 9.42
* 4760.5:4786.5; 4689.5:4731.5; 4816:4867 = 0.4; 9.4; 9.27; 9.41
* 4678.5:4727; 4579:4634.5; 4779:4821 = 0.9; 9.55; 9.37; 9.55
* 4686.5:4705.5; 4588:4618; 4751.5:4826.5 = 0.0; 9.75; 9.56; 9.32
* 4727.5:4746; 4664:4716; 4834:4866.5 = 1.0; 9.29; 8.79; 9.29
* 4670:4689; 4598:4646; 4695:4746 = 1.1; 9.95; 8.93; 9.16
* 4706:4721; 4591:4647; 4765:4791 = 0.5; 9.82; 9.18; 9.28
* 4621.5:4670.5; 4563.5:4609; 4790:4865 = -2.3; 9.04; 9.57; 9.46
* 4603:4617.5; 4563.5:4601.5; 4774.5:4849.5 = -2.0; 8.93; 10.2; 9.51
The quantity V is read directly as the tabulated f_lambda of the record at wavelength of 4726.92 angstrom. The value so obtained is 7.68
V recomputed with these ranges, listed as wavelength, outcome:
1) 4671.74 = 8.38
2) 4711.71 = 10.2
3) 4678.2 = 10.3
